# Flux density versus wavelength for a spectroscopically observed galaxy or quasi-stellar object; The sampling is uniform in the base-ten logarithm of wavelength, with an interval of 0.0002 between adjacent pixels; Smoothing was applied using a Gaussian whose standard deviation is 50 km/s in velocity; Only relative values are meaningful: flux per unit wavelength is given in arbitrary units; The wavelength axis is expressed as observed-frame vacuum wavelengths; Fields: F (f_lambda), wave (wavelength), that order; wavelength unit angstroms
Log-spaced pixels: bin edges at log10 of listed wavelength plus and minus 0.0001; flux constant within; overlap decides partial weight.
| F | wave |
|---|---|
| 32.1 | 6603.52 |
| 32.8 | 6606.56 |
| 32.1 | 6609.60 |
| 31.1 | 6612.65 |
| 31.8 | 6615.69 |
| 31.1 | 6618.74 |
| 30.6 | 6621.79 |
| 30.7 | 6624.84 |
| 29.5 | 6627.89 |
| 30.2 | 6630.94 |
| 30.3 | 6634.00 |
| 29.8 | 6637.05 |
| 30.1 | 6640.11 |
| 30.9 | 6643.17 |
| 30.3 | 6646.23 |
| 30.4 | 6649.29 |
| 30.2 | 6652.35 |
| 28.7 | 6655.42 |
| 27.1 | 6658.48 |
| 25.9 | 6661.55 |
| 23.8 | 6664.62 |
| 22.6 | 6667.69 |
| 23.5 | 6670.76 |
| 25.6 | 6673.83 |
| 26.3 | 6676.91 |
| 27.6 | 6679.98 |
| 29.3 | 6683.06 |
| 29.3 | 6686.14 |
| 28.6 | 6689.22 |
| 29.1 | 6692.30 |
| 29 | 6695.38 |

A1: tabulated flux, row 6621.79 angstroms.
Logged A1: 30.6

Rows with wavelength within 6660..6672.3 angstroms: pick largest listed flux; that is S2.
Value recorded 25.9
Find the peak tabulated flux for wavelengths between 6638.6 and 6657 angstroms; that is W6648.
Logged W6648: 30.9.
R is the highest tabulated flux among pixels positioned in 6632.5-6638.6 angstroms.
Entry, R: 30.3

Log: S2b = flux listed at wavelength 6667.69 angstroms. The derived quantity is 22.6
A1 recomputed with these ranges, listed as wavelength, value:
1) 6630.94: 30.2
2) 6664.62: 23.8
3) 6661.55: 25.9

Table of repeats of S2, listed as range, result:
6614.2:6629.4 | 31.8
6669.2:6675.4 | 25.6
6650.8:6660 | 30.2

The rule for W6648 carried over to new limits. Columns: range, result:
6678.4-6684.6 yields 29.3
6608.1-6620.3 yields 32.1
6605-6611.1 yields 32.8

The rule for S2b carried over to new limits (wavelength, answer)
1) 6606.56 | 32.8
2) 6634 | 30.3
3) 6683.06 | 29.3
